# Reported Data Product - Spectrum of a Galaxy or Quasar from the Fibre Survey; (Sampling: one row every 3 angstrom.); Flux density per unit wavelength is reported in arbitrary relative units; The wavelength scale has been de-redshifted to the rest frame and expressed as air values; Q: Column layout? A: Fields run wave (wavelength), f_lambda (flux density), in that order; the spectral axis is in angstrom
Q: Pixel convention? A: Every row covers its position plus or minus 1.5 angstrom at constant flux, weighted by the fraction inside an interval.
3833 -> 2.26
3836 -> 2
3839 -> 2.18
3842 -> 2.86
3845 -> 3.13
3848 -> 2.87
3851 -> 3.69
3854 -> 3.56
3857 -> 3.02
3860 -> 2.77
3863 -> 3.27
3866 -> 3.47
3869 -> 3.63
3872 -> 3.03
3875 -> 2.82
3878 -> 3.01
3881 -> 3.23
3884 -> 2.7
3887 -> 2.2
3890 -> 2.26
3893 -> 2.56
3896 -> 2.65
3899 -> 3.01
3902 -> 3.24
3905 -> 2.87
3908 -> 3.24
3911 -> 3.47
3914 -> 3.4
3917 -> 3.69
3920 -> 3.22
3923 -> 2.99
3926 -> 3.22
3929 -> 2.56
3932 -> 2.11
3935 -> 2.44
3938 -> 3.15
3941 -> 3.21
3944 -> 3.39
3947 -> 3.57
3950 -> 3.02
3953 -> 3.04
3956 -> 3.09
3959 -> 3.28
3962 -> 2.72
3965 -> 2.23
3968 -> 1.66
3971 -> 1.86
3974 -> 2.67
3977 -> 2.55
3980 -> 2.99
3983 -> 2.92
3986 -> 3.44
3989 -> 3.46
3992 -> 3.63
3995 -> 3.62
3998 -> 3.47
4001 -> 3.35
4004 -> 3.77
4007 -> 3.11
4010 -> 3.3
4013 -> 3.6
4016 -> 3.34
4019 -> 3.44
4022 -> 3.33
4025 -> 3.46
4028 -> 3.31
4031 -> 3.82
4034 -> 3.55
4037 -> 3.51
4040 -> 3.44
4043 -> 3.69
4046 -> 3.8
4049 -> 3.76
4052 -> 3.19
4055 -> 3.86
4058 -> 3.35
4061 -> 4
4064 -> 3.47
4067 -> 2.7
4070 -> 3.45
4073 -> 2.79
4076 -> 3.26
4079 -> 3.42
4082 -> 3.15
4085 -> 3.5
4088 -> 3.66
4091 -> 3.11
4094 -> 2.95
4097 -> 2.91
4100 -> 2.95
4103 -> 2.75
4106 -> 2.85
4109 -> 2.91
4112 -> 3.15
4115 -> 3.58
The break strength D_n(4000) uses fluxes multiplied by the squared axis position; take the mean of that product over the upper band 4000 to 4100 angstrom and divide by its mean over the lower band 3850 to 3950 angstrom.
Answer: 1.20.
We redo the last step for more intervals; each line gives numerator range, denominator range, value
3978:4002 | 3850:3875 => 1.09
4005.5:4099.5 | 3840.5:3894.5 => 1.24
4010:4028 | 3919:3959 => 1.18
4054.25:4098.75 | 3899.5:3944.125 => 1.16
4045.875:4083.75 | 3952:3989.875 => 1.29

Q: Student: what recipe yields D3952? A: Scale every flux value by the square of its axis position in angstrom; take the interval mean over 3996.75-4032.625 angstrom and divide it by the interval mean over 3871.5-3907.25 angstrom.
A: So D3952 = 1.3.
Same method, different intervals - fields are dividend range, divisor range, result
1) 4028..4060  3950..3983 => 1.41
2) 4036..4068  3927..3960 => 1.25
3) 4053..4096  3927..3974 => 1.28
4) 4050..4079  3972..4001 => 1.10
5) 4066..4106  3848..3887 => 1.11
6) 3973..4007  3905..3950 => 1.08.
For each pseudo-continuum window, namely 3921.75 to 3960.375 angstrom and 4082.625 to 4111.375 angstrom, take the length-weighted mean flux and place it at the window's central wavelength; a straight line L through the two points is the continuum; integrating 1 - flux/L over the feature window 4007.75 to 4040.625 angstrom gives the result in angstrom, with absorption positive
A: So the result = -4.5 angstrom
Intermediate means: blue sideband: 3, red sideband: 3.07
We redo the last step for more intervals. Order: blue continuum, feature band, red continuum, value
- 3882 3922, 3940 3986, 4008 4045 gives 5.5 angstrom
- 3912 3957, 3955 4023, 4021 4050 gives 5.5 angstrom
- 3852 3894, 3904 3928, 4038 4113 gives -1.7 angstrom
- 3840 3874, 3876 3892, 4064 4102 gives 2.5 angstrom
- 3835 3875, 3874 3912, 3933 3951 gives 2.6 angstrom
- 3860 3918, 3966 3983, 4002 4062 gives 4.8 angstrom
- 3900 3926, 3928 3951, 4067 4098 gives 2.2 angstrom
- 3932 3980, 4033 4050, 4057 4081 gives -2.4 angstrom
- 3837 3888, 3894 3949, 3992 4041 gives 2.1 angstrom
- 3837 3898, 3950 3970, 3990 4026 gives 3.6 angstrom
